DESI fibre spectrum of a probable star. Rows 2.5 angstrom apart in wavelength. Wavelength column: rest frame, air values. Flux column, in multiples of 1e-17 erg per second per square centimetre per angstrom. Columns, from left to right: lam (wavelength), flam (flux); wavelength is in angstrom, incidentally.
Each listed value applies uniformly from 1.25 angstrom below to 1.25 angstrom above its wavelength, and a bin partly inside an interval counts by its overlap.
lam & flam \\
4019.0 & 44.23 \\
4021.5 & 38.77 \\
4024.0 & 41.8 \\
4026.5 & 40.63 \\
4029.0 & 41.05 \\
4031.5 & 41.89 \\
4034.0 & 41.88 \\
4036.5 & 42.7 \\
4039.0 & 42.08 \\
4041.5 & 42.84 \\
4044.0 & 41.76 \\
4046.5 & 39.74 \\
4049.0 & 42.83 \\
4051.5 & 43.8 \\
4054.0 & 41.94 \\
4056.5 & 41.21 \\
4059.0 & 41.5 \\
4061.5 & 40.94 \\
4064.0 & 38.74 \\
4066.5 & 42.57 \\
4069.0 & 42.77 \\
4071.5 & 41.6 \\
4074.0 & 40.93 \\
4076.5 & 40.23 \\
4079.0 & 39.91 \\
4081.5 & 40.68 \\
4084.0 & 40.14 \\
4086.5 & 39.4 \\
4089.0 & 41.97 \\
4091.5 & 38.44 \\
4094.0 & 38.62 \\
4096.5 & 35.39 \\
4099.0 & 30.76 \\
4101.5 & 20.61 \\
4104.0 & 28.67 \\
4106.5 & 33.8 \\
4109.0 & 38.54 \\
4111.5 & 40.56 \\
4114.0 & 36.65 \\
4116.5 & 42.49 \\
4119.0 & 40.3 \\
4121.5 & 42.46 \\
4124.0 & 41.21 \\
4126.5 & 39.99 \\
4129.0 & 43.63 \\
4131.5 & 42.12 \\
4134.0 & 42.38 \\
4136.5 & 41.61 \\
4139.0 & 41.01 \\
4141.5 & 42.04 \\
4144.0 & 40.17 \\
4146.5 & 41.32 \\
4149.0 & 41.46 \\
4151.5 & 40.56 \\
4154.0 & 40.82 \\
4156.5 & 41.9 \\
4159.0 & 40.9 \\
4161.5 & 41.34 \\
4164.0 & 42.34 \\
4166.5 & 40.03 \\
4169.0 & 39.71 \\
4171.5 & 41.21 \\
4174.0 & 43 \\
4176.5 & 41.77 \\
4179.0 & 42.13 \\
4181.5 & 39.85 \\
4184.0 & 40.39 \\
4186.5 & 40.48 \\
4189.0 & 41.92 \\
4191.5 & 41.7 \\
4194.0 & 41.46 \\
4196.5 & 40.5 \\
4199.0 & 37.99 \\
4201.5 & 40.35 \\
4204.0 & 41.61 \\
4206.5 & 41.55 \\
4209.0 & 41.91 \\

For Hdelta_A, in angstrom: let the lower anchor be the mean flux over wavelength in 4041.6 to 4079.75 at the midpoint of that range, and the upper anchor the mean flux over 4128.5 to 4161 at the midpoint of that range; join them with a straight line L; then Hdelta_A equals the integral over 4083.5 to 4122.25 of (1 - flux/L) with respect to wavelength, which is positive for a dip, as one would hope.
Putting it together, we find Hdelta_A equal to 4.48 angstrom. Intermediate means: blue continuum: 41.4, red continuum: 41.5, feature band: 36.7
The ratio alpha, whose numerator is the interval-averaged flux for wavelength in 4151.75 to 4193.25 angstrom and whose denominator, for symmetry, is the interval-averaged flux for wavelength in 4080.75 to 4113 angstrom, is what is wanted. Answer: 1.15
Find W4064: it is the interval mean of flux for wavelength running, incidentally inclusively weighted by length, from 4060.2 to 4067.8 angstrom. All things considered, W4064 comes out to 40.8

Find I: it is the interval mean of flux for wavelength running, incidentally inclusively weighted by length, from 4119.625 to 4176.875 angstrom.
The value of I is 41.4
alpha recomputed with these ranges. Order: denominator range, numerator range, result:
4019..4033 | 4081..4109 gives 0.86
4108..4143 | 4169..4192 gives 1.00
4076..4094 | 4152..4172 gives 1.03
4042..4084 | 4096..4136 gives 0.91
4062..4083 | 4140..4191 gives 1.01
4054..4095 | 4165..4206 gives 1.01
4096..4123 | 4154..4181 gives 1.16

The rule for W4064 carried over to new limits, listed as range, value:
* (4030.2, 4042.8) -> 42.3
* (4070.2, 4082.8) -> 40.7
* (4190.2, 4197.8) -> 41.2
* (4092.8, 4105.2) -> 30.8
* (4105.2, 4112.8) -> 37.6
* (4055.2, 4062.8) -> 41.2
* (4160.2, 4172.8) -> 40.9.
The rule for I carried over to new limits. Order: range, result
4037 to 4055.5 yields 42.2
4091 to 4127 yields 36.5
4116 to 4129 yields 41.4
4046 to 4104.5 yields 39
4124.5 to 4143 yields 41.8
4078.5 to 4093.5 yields 40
